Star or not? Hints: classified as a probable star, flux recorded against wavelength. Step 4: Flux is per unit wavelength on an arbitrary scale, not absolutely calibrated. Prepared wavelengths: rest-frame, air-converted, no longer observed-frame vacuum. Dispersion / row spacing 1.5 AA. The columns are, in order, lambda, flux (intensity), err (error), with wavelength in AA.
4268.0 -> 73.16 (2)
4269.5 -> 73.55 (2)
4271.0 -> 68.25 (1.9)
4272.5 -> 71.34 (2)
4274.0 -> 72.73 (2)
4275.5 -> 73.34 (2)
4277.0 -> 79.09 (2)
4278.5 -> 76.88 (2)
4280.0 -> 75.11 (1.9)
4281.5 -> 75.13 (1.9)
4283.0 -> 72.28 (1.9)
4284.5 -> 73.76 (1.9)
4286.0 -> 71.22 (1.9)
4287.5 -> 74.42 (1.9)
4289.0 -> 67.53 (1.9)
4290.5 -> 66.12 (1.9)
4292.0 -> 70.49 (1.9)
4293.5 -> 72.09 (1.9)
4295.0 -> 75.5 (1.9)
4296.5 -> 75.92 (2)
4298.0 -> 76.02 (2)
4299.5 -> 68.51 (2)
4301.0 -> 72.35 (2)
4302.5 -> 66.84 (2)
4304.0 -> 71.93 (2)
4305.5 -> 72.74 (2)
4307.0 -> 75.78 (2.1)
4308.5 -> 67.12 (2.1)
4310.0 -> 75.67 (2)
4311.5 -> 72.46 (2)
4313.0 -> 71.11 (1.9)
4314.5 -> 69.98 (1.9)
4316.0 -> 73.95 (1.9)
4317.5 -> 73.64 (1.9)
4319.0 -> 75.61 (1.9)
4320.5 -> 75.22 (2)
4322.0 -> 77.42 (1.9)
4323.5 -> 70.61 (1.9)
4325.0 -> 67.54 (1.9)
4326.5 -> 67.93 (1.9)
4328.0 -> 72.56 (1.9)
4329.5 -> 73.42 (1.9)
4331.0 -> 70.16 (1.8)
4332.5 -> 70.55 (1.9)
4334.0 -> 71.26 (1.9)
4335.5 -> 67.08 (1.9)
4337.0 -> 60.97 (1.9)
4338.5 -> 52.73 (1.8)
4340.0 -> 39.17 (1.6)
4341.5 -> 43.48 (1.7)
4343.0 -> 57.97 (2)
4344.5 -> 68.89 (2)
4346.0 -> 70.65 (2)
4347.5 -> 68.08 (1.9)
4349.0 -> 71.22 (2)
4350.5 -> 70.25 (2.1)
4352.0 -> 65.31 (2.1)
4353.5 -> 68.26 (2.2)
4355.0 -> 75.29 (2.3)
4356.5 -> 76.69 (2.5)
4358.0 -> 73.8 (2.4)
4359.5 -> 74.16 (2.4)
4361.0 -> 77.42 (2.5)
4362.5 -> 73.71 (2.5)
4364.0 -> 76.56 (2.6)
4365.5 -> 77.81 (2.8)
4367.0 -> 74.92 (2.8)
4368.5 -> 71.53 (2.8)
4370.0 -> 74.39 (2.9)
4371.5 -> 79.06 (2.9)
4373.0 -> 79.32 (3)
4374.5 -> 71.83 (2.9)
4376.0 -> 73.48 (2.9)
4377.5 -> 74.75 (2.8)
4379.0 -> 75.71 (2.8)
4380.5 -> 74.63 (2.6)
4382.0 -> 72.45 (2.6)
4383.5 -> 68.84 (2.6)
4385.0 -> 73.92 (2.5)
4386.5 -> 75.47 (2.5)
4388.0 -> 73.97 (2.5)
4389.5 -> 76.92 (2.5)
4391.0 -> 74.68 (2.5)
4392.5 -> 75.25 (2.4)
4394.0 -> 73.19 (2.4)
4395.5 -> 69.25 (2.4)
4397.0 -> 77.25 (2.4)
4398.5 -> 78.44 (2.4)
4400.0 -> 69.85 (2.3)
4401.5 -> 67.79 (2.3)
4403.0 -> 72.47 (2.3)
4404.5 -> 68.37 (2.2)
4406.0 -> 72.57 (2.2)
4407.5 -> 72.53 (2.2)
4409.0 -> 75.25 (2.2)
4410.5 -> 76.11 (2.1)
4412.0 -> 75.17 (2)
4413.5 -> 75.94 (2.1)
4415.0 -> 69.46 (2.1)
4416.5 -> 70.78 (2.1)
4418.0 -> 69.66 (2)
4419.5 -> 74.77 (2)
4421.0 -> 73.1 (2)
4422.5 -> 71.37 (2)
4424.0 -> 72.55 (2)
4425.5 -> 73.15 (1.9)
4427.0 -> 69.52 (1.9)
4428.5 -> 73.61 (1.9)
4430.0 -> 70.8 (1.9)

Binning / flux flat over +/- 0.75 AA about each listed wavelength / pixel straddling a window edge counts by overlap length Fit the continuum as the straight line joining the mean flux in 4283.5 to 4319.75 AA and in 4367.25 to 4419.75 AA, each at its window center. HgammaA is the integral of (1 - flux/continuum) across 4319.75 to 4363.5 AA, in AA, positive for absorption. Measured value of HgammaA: 2.8 AA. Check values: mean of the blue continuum 72.1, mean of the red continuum 73.6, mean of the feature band 68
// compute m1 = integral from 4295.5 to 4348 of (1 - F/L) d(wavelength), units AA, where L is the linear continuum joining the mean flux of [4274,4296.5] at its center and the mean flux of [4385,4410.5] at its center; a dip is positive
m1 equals 3.2 AA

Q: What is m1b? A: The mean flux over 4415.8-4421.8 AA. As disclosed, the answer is 72.1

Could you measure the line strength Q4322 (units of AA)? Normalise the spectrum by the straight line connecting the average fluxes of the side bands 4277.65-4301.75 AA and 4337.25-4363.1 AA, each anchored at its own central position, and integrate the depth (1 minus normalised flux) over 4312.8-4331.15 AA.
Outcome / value -0.83 AA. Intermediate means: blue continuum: 72.7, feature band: 72.3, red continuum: 66.2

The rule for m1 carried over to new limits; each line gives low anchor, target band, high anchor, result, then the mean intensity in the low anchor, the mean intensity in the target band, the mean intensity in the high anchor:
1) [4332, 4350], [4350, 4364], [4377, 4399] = -1.5 AA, 61.8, 73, 74.3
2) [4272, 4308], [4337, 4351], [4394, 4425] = 2.4 AA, 72.8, 60.1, 72.7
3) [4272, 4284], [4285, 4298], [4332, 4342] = -0.2 AA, 74.5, 72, 57.9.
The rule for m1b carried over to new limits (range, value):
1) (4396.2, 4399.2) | 77.7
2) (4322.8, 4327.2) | 68.7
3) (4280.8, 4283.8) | 73.7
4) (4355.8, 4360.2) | 74.9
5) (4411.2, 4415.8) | 73.5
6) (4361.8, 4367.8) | 75.7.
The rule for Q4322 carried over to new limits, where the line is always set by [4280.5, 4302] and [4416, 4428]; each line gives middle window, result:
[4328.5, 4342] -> 1.98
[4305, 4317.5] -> -0.04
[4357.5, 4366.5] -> -0.44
